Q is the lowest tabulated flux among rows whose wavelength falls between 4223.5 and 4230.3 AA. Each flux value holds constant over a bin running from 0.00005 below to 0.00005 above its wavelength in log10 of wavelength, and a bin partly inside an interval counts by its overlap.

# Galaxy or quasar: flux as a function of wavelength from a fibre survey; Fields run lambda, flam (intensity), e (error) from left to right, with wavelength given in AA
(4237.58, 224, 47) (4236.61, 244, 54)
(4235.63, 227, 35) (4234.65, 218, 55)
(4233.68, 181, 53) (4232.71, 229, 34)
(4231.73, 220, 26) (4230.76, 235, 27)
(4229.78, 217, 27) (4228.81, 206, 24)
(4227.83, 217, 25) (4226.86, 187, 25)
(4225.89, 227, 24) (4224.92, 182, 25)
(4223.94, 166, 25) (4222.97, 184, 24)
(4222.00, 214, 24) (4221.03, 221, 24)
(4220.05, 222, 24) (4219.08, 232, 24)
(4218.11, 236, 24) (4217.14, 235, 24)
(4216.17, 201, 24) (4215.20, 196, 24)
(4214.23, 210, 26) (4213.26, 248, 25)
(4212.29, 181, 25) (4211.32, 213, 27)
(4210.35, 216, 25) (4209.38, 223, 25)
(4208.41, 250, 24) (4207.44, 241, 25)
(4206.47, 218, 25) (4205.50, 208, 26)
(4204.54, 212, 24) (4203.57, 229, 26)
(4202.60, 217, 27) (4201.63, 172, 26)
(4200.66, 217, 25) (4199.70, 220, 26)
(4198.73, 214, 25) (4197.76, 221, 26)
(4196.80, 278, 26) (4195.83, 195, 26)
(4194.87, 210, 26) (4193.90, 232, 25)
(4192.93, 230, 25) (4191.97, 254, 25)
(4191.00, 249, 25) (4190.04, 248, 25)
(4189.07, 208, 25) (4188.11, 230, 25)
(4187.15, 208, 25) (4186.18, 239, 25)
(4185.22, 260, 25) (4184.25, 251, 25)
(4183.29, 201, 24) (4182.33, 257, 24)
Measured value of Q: 166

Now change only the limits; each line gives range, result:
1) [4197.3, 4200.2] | 214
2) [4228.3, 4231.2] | 206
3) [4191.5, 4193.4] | 230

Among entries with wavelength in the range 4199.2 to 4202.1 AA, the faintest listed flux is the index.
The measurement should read 172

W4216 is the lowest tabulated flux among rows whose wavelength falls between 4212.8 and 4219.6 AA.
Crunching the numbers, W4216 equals 196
